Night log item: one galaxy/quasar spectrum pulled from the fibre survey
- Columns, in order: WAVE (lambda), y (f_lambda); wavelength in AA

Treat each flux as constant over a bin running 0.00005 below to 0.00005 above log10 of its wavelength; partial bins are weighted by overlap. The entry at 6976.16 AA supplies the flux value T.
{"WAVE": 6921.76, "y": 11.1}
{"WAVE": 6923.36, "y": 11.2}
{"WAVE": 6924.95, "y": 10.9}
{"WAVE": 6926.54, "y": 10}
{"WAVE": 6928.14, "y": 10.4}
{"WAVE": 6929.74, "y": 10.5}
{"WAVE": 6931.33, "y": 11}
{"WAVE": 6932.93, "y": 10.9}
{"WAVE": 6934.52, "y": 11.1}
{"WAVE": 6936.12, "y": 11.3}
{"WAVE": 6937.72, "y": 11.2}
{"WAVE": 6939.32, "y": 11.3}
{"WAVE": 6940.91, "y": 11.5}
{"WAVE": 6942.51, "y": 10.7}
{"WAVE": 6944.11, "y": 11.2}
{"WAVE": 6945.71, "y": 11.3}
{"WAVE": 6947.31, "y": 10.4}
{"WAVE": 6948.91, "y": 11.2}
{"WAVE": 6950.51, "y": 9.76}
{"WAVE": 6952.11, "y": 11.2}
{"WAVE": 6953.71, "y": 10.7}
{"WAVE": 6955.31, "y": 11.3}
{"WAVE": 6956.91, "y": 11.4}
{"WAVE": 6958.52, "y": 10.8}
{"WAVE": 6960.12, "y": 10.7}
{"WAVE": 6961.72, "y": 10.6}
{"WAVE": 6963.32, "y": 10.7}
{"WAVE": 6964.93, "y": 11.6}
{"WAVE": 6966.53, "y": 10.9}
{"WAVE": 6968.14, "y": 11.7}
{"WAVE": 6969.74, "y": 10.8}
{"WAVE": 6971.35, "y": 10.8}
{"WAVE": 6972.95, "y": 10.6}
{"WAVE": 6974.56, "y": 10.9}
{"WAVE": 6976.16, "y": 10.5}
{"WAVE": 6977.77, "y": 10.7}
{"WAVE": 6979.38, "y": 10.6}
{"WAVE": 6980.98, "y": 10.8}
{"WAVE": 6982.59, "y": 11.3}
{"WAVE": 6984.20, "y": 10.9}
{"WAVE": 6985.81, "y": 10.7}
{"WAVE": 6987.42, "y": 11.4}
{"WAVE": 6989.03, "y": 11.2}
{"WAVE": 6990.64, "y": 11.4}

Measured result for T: 10.5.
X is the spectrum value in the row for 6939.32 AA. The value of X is 11.3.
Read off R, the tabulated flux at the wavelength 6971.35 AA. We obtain 10.8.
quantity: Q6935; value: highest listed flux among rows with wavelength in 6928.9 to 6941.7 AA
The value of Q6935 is 11.5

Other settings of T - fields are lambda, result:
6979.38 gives 10.6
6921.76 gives 11.1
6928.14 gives 10.4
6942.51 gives 10.7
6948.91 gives 11.2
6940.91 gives 11.5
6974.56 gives 10.9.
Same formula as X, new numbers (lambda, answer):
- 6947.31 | 10.4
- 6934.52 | 11.1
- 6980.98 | 10.8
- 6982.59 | 11.3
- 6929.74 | 10.5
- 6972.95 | 10.6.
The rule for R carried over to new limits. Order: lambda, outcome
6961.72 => 10.6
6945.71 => 11.3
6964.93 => 11.6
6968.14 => 11.7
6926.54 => 10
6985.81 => 10.7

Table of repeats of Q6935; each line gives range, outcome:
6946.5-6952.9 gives 11.2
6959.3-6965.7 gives 11.6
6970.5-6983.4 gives 11.3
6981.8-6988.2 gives 11.4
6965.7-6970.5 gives 11.7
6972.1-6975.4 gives 10.9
